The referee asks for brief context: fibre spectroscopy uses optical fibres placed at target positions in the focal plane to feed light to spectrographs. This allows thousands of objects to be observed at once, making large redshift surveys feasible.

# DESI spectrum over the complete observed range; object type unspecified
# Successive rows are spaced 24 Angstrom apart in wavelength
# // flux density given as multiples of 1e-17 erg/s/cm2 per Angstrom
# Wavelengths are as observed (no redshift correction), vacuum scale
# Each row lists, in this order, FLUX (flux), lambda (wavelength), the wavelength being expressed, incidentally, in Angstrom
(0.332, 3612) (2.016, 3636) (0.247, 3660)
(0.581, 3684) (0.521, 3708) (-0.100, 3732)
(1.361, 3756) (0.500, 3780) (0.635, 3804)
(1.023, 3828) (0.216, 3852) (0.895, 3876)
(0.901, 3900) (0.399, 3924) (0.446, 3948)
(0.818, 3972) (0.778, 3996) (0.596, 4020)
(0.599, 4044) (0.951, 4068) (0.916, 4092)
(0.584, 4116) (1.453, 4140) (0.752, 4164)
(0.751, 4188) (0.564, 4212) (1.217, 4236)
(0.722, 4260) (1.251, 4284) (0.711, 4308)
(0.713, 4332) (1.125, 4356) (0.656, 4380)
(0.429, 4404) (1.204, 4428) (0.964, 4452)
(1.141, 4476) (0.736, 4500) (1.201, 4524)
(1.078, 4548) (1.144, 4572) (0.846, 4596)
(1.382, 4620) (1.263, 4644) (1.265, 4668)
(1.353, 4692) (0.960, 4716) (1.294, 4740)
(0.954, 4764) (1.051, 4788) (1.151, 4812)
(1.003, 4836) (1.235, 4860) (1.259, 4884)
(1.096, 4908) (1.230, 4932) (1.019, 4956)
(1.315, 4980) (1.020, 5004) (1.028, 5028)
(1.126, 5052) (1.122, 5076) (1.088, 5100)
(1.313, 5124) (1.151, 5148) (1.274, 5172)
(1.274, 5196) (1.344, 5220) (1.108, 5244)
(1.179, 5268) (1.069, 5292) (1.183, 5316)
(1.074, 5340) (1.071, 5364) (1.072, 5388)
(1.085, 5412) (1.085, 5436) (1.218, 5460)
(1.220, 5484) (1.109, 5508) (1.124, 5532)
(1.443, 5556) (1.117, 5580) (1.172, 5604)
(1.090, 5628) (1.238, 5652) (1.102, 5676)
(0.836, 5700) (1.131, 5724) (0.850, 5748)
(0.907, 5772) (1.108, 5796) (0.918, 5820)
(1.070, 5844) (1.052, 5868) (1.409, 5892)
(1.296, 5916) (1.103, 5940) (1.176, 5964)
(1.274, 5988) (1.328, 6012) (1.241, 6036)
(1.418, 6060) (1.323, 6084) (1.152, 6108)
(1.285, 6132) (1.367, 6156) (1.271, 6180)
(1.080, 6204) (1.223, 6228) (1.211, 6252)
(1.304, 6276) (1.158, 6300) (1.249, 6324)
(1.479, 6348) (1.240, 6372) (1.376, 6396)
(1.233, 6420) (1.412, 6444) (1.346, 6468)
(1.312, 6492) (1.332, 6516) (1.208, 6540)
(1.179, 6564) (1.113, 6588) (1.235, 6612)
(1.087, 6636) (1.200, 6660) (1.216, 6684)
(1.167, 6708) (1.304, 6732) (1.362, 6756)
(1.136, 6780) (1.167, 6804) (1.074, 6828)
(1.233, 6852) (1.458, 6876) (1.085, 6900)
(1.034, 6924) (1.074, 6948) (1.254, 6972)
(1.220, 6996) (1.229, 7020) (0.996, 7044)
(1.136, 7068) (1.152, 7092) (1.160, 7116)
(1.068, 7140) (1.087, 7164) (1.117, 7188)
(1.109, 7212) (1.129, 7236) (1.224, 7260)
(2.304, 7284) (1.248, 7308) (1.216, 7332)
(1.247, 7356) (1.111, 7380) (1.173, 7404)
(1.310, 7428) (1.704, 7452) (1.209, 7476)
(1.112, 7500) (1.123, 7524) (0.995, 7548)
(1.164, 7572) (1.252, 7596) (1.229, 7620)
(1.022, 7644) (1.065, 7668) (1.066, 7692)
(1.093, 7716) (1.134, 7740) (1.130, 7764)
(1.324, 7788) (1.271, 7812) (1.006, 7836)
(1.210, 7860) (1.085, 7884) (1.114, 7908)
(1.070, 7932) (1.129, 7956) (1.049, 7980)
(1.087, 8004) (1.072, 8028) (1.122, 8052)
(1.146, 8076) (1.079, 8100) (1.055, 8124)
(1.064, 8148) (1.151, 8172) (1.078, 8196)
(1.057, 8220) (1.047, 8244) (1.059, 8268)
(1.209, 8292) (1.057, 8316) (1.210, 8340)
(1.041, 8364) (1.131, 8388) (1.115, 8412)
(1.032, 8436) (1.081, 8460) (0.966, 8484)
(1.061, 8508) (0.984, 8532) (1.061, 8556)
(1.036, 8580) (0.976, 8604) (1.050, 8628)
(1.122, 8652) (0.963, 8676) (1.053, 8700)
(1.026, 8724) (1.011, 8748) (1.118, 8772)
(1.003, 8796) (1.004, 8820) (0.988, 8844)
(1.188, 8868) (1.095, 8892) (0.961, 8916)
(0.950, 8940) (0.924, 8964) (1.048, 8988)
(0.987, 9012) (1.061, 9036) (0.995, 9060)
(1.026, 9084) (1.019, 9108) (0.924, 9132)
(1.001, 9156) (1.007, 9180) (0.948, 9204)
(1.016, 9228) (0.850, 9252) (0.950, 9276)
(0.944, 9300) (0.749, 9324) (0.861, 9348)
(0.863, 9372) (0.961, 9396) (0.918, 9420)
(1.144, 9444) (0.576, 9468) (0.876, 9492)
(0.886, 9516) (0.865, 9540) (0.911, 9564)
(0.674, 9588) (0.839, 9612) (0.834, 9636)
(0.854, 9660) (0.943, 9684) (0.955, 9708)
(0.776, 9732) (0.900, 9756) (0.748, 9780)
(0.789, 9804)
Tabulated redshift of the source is 0.108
